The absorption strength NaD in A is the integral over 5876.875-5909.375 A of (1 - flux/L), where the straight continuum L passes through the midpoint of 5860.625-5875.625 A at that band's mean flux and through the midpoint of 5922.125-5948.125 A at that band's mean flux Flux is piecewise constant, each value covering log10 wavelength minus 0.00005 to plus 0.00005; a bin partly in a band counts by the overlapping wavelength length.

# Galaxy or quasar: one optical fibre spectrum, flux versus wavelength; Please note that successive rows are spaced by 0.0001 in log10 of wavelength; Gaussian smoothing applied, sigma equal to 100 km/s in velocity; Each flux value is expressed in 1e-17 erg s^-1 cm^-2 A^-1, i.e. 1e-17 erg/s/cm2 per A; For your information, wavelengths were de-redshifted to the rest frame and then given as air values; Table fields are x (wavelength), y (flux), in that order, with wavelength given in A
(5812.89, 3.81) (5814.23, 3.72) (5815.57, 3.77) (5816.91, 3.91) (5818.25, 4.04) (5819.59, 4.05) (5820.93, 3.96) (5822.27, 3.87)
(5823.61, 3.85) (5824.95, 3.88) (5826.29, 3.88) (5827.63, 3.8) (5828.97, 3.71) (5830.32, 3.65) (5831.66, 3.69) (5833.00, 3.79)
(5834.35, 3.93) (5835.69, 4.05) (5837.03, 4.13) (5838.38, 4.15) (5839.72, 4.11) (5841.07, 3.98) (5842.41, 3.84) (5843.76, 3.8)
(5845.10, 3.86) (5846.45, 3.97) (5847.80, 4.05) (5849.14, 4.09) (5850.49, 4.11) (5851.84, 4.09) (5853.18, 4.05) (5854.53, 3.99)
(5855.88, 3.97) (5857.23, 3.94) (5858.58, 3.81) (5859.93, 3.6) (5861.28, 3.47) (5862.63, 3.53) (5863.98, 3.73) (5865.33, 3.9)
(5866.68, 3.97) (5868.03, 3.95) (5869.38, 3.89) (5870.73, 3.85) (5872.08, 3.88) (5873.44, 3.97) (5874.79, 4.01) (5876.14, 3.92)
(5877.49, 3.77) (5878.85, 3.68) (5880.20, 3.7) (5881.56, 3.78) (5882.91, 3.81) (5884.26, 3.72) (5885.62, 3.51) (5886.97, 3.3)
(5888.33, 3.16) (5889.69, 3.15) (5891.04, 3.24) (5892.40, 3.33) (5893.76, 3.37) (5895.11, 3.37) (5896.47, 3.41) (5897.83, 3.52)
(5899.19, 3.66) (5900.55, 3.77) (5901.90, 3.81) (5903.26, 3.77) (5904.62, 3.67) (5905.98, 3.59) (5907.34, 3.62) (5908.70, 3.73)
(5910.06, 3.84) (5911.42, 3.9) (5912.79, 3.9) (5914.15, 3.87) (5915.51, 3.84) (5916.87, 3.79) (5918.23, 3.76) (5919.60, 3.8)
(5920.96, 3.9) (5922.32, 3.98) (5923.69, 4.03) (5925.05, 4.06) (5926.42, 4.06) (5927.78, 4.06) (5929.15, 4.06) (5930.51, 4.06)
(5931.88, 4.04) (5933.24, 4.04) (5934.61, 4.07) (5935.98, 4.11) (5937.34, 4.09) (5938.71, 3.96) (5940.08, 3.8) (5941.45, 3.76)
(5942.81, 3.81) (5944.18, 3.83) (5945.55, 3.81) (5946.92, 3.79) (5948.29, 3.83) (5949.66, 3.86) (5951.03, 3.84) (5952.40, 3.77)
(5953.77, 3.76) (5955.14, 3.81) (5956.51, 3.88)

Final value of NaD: 2.71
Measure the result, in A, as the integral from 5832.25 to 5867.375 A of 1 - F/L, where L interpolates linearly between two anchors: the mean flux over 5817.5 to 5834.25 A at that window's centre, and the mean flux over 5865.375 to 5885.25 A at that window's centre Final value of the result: -0.6 A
